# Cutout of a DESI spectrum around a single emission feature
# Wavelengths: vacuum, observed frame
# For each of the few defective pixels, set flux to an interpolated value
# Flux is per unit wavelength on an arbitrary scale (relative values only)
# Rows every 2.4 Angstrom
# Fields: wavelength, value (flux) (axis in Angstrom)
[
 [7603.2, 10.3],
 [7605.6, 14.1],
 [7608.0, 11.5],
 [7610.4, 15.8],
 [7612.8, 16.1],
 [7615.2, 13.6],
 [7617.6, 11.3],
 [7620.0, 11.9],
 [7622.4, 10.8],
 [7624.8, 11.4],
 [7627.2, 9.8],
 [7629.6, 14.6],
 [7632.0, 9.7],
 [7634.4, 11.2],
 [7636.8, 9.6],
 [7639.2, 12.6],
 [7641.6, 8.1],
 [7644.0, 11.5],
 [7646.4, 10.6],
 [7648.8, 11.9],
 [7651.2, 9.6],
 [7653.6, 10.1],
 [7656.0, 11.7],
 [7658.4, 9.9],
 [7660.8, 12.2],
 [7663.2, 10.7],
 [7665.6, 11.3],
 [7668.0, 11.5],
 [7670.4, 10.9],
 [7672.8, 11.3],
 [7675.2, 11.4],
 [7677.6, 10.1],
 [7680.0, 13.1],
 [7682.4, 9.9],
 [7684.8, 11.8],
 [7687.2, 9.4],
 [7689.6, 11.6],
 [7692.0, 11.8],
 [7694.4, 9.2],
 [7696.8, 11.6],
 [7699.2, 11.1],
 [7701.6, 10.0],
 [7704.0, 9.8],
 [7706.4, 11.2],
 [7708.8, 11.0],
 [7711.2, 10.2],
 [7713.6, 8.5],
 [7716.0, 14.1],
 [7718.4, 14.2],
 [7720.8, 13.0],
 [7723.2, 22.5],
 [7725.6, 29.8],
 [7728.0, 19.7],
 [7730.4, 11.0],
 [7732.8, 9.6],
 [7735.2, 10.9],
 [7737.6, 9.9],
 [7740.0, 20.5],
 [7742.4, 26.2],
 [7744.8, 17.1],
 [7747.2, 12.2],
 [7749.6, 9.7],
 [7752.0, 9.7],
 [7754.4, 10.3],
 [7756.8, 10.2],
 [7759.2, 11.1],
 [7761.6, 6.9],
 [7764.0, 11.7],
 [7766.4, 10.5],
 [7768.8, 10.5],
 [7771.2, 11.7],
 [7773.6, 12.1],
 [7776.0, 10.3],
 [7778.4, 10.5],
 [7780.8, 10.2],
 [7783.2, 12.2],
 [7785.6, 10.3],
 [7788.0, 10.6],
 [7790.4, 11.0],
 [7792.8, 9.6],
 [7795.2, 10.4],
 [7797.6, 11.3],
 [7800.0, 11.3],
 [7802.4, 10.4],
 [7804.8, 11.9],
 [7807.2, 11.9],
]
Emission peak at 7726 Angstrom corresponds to [S II]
